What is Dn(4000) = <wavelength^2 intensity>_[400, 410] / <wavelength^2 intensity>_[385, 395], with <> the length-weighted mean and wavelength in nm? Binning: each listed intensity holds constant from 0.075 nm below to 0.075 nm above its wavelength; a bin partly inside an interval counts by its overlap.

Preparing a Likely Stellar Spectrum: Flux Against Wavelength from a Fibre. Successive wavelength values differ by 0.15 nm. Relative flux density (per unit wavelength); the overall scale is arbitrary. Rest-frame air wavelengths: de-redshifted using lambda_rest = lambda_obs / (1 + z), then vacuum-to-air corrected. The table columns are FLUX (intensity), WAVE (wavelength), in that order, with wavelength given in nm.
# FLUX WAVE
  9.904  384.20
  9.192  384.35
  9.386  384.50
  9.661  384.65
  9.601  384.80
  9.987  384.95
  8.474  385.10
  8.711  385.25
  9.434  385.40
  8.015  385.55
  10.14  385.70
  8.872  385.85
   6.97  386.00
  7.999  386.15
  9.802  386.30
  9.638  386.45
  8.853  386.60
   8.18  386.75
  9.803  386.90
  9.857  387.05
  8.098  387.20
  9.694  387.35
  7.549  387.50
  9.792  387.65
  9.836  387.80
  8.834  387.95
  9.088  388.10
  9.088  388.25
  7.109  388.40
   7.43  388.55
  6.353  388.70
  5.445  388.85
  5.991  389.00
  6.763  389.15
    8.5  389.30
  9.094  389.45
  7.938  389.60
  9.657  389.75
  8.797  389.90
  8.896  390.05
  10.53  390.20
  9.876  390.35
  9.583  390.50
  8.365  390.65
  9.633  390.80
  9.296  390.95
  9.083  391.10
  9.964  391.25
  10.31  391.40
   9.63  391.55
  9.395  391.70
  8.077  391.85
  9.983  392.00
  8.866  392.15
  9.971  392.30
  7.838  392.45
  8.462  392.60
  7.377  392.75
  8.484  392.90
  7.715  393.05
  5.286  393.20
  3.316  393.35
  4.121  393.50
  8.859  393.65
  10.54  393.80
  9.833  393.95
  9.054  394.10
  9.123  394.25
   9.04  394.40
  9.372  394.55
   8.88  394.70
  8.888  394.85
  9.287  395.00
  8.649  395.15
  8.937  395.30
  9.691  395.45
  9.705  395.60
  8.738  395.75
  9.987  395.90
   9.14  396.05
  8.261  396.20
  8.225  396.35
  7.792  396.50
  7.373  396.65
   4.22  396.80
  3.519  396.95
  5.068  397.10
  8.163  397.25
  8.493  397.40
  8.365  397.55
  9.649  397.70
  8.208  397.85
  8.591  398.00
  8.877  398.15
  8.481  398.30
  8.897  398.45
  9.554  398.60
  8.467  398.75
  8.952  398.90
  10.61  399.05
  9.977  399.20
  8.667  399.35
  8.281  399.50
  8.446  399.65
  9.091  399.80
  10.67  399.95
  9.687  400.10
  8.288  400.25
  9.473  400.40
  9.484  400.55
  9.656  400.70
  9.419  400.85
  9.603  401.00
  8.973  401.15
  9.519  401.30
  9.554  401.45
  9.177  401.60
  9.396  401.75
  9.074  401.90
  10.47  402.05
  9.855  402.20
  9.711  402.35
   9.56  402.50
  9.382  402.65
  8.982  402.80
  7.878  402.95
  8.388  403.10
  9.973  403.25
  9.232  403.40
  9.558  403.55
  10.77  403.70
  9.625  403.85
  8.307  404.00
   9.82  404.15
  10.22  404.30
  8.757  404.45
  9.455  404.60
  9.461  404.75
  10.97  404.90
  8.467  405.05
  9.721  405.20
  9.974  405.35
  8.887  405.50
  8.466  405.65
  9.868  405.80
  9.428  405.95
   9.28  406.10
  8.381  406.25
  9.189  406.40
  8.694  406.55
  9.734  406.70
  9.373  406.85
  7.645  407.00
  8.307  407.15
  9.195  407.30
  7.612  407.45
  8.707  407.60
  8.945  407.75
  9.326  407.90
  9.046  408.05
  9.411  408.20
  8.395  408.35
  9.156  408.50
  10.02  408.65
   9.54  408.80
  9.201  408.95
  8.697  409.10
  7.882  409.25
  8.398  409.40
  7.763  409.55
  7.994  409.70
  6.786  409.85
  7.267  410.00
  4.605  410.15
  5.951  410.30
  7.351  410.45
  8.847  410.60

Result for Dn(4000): 1.14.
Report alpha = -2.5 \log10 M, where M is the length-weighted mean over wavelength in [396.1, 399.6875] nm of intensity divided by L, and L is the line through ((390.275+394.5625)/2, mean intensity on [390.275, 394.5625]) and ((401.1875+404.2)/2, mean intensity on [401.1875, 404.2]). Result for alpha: 0.12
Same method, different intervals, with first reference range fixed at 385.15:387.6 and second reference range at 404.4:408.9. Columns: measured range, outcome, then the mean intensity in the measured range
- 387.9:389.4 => 0.19 mag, 7.46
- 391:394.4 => 0.06 mag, 8.44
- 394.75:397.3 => 0.13 mag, 7.99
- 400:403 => -0.04 mag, 9.38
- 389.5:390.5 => -0.05 mag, 9.3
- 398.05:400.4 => -0.01 mag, 9.13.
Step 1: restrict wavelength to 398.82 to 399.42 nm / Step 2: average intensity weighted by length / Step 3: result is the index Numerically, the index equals 9.55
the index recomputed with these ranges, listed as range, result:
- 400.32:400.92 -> 9.5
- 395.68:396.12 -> 9.3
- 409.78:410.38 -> 6.16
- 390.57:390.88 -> 9.01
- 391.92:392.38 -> 9.57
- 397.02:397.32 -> 6.54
